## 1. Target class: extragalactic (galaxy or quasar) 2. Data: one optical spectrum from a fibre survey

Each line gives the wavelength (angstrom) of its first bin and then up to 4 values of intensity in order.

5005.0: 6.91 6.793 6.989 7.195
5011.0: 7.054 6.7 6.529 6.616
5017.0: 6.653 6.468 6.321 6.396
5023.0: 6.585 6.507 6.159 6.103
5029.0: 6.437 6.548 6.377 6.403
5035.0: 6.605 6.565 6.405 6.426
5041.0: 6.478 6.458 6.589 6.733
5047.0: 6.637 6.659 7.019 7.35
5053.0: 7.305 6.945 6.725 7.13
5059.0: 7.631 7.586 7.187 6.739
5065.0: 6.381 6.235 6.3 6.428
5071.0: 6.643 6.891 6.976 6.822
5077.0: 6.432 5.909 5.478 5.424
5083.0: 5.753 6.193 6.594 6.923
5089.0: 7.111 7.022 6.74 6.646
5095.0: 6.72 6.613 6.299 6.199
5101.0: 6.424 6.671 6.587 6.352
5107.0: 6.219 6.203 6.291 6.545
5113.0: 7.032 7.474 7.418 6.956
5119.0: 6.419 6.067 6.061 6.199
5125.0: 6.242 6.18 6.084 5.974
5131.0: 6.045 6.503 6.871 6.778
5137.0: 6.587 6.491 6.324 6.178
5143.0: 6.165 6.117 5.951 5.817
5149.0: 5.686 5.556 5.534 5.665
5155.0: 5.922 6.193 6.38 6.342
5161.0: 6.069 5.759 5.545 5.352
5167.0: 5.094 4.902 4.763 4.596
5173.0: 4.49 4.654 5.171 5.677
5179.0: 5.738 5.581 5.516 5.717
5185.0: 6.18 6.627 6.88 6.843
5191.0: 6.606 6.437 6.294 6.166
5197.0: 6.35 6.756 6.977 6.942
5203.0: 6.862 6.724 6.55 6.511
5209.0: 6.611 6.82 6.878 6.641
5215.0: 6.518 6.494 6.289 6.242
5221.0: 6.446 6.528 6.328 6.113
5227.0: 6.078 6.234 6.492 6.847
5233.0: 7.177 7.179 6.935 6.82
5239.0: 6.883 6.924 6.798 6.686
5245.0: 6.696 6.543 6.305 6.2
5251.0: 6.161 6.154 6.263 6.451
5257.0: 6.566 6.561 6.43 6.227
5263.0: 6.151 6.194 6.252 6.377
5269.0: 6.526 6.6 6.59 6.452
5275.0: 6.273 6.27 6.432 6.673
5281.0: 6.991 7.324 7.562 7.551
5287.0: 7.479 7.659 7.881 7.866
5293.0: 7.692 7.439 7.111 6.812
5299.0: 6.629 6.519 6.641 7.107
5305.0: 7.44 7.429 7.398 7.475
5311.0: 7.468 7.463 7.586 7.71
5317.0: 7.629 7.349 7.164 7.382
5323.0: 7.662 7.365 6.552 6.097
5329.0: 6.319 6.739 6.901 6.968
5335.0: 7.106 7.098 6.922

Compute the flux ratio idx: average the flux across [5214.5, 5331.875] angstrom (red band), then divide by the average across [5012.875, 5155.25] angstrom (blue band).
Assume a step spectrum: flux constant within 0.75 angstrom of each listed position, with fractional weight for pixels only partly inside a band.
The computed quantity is 1.1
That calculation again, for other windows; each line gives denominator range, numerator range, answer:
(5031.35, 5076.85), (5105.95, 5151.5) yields 0.94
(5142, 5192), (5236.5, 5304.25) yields 1.18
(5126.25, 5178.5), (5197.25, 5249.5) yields 1.14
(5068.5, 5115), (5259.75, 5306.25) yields 1.06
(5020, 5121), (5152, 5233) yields 0.93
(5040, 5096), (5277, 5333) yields 1.08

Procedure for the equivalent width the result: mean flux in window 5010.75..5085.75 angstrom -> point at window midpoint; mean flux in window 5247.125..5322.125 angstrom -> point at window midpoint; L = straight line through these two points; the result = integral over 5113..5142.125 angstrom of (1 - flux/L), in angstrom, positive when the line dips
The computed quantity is 0.9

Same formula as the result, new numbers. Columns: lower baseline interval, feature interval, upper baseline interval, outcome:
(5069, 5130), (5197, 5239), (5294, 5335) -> 1.23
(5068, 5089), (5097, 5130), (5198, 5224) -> -0.09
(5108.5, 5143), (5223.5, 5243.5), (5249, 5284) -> -0.66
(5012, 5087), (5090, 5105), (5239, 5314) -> 0.10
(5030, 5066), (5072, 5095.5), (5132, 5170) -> 0.10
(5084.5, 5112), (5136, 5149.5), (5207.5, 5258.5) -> 0.80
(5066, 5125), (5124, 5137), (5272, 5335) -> 0.50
